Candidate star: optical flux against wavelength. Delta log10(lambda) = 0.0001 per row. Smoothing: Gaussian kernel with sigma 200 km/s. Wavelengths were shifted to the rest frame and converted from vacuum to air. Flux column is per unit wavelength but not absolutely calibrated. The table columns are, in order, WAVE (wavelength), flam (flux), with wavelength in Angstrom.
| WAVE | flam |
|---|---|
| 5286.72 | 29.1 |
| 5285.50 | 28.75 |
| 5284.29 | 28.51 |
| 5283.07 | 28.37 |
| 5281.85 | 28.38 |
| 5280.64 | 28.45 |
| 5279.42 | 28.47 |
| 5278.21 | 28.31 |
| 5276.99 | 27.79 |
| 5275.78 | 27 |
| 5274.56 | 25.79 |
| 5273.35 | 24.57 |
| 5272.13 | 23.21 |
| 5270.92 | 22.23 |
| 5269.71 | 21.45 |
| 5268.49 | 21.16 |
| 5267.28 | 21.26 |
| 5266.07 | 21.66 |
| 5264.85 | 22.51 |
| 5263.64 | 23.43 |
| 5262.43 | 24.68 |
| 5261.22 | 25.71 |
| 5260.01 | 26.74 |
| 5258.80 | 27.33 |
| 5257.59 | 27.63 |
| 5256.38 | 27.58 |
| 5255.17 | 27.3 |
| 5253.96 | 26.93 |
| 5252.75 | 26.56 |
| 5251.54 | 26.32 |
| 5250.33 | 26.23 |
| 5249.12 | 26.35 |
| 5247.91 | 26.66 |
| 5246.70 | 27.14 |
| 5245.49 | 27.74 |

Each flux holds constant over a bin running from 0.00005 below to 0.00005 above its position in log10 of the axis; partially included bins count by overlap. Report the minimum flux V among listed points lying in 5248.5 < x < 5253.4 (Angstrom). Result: 26.23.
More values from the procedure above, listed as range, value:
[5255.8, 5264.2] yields 23.43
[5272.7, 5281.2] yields 24.57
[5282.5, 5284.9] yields 28.37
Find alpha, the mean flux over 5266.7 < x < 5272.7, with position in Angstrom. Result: 21.9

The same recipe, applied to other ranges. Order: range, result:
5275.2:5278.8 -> 27.7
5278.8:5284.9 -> 28.5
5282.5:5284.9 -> 28.5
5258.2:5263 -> 26.1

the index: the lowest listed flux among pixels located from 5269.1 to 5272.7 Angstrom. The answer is 21.45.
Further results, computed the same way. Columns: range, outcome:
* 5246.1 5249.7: 26.35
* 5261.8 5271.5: 21.16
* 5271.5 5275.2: 23.21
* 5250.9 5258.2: 26.32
